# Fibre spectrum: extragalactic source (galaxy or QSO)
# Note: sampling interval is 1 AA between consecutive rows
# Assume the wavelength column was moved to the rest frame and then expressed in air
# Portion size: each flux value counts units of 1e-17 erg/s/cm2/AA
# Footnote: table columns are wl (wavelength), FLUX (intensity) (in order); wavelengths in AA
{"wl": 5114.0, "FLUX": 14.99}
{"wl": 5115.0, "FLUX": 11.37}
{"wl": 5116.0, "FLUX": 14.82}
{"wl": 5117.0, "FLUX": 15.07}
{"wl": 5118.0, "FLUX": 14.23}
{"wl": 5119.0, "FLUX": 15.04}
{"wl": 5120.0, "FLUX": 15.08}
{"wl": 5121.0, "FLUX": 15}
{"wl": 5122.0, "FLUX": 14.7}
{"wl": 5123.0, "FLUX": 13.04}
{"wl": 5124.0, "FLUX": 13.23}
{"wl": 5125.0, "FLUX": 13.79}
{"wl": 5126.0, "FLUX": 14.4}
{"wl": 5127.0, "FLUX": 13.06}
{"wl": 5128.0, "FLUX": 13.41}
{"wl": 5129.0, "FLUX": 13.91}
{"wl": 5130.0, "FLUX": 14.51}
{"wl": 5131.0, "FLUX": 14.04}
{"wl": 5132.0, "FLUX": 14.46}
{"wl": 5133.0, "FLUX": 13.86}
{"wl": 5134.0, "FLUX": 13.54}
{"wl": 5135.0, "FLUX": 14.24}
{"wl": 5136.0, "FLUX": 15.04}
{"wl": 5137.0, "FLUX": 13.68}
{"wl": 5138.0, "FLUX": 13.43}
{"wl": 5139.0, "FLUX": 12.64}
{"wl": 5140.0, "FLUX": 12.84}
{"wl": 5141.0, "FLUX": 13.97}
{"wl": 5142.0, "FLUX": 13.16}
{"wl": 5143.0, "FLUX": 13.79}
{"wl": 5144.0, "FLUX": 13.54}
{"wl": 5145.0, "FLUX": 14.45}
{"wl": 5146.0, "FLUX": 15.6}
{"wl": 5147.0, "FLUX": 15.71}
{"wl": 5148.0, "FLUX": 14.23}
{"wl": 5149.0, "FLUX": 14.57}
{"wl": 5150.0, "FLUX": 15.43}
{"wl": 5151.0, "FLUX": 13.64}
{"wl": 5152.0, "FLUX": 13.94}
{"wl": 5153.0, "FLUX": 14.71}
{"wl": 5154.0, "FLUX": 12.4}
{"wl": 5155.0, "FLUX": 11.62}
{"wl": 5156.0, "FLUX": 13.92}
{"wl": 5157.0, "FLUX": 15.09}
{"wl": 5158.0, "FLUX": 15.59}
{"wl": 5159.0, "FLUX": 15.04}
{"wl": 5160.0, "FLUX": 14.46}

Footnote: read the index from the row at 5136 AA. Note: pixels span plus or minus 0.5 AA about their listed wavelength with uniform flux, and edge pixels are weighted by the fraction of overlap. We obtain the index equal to 15.04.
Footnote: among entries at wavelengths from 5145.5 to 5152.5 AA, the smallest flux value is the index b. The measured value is 13.64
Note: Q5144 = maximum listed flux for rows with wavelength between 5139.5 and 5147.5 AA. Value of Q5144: 15.71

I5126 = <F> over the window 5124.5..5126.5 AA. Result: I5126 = 14.1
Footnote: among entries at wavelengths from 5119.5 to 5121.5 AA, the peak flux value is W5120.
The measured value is 15.08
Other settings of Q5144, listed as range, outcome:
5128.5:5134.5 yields 14.51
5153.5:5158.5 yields 15.59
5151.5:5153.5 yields 14.71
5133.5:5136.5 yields 15.04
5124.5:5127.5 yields 14.4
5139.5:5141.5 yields 13.97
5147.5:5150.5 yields 15.43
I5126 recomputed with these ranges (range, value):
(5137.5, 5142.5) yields 13.2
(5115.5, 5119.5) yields 14.8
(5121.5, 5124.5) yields 13.7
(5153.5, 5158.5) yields 13.7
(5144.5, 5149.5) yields 14.9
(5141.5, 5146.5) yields 14.1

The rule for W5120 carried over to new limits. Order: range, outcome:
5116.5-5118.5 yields 15.07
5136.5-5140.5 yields 13.68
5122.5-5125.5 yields 13.79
